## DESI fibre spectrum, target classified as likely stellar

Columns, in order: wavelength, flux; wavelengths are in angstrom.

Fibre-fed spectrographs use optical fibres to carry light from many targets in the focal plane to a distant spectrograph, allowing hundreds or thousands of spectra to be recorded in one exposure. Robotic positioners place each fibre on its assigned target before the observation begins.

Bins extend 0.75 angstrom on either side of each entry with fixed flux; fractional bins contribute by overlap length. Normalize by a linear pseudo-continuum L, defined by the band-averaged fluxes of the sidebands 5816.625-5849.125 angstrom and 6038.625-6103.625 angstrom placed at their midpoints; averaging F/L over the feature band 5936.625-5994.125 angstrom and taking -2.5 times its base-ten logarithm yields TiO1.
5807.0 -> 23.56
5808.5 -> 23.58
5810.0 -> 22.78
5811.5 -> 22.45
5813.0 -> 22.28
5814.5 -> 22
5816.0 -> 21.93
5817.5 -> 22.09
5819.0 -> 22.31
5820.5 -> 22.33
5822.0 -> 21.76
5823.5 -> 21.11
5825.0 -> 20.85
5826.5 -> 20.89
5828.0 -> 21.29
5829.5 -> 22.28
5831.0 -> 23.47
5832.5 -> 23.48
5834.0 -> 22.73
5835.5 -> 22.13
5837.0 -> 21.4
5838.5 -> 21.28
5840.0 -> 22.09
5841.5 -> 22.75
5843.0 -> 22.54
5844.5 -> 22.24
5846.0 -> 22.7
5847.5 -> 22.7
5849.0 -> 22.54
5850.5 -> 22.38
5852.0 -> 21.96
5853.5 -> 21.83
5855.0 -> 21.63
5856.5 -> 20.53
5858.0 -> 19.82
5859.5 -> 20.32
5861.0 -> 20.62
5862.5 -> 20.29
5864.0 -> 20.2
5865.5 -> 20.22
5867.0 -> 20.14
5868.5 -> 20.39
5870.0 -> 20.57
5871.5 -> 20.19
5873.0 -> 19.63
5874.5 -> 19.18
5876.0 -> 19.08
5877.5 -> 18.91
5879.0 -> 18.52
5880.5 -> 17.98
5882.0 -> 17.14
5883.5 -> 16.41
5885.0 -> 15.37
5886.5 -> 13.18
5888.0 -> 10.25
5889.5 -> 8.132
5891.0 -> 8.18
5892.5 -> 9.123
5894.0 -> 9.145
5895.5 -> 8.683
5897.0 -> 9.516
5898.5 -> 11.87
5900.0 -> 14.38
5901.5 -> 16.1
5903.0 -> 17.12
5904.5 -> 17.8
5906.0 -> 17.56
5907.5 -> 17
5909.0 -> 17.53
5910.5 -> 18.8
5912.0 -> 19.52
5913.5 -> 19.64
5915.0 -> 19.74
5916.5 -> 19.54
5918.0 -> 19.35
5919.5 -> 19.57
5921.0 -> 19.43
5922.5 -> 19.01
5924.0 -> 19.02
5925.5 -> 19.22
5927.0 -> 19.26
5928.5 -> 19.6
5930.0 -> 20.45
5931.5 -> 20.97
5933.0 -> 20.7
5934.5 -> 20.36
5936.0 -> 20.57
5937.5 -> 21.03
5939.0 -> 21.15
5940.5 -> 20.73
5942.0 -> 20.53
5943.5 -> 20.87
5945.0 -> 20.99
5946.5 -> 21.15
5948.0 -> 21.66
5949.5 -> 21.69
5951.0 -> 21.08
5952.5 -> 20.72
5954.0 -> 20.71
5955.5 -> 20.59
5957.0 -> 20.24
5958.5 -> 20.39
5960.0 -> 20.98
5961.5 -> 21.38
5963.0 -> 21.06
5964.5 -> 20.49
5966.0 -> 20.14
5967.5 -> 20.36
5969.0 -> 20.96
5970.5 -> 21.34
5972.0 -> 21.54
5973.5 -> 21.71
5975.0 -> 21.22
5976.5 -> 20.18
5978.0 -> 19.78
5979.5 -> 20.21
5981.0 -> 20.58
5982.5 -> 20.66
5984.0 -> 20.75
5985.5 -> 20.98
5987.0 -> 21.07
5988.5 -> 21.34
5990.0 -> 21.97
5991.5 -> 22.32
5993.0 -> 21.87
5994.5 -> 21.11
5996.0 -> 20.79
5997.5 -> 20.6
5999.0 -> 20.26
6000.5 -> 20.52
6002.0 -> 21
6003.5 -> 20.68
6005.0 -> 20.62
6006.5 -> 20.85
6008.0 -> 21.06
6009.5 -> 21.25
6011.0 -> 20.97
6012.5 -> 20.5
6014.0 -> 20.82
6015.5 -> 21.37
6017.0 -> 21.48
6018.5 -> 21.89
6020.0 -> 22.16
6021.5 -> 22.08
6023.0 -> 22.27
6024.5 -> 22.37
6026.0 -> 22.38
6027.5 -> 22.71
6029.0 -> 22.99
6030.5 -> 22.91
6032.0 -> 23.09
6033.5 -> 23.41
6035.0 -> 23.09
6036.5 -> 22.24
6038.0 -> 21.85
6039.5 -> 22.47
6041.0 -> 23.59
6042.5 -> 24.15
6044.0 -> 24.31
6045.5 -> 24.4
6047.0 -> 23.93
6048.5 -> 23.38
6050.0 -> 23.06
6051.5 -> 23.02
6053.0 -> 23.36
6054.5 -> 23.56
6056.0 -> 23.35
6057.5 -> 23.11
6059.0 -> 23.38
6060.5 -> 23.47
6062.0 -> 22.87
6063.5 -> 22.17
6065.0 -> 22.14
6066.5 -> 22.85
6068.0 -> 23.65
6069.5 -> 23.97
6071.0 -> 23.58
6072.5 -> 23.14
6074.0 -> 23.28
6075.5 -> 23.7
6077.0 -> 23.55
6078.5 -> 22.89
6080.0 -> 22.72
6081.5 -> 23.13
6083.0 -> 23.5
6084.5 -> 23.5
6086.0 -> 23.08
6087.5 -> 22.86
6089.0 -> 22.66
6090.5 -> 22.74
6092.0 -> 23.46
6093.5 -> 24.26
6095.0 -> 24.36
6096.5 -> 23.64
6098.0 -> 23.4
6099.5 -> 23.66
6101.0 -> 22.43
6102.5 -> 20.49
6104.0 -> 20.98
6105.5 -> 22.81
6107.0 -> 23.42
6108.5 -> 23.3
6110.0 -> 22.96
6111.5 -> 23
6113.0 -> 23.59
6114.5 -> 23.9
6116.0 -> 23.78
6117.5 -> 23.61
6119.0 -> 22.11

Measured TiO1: 0.089 mag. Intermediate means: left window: 22.1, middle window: 21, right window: 23.2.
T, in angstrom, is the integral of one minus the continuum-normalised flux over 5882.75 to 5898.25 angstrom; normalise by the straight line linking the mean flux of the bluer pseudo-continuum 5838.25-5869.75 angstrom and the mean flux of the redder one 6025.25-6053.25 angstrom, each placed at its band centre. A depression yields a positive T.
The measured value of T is 7.8 angstrom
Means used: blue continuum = 21.4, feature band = 10.8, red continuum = 23.2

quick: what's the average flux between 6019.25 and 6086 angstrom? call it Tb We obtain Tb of 23.1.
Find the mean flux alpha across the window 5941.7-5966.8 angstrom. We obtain 20.9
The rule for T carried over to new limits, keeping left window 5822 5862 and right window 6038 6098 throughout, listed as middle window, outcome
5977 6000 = 1.9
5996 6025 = 2.2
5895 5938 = 8.2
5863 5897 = 9.6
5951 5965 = 1.1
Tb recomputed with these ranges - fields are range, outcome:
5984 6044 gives 21.8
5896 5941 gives 18.5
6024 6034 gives 22.8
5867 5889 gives 17.6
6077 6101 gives 23.3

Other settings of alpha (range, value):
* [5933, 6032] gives 21.1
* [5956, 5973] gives 20.8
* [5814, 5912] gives 18.9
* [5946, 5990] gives 20.9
